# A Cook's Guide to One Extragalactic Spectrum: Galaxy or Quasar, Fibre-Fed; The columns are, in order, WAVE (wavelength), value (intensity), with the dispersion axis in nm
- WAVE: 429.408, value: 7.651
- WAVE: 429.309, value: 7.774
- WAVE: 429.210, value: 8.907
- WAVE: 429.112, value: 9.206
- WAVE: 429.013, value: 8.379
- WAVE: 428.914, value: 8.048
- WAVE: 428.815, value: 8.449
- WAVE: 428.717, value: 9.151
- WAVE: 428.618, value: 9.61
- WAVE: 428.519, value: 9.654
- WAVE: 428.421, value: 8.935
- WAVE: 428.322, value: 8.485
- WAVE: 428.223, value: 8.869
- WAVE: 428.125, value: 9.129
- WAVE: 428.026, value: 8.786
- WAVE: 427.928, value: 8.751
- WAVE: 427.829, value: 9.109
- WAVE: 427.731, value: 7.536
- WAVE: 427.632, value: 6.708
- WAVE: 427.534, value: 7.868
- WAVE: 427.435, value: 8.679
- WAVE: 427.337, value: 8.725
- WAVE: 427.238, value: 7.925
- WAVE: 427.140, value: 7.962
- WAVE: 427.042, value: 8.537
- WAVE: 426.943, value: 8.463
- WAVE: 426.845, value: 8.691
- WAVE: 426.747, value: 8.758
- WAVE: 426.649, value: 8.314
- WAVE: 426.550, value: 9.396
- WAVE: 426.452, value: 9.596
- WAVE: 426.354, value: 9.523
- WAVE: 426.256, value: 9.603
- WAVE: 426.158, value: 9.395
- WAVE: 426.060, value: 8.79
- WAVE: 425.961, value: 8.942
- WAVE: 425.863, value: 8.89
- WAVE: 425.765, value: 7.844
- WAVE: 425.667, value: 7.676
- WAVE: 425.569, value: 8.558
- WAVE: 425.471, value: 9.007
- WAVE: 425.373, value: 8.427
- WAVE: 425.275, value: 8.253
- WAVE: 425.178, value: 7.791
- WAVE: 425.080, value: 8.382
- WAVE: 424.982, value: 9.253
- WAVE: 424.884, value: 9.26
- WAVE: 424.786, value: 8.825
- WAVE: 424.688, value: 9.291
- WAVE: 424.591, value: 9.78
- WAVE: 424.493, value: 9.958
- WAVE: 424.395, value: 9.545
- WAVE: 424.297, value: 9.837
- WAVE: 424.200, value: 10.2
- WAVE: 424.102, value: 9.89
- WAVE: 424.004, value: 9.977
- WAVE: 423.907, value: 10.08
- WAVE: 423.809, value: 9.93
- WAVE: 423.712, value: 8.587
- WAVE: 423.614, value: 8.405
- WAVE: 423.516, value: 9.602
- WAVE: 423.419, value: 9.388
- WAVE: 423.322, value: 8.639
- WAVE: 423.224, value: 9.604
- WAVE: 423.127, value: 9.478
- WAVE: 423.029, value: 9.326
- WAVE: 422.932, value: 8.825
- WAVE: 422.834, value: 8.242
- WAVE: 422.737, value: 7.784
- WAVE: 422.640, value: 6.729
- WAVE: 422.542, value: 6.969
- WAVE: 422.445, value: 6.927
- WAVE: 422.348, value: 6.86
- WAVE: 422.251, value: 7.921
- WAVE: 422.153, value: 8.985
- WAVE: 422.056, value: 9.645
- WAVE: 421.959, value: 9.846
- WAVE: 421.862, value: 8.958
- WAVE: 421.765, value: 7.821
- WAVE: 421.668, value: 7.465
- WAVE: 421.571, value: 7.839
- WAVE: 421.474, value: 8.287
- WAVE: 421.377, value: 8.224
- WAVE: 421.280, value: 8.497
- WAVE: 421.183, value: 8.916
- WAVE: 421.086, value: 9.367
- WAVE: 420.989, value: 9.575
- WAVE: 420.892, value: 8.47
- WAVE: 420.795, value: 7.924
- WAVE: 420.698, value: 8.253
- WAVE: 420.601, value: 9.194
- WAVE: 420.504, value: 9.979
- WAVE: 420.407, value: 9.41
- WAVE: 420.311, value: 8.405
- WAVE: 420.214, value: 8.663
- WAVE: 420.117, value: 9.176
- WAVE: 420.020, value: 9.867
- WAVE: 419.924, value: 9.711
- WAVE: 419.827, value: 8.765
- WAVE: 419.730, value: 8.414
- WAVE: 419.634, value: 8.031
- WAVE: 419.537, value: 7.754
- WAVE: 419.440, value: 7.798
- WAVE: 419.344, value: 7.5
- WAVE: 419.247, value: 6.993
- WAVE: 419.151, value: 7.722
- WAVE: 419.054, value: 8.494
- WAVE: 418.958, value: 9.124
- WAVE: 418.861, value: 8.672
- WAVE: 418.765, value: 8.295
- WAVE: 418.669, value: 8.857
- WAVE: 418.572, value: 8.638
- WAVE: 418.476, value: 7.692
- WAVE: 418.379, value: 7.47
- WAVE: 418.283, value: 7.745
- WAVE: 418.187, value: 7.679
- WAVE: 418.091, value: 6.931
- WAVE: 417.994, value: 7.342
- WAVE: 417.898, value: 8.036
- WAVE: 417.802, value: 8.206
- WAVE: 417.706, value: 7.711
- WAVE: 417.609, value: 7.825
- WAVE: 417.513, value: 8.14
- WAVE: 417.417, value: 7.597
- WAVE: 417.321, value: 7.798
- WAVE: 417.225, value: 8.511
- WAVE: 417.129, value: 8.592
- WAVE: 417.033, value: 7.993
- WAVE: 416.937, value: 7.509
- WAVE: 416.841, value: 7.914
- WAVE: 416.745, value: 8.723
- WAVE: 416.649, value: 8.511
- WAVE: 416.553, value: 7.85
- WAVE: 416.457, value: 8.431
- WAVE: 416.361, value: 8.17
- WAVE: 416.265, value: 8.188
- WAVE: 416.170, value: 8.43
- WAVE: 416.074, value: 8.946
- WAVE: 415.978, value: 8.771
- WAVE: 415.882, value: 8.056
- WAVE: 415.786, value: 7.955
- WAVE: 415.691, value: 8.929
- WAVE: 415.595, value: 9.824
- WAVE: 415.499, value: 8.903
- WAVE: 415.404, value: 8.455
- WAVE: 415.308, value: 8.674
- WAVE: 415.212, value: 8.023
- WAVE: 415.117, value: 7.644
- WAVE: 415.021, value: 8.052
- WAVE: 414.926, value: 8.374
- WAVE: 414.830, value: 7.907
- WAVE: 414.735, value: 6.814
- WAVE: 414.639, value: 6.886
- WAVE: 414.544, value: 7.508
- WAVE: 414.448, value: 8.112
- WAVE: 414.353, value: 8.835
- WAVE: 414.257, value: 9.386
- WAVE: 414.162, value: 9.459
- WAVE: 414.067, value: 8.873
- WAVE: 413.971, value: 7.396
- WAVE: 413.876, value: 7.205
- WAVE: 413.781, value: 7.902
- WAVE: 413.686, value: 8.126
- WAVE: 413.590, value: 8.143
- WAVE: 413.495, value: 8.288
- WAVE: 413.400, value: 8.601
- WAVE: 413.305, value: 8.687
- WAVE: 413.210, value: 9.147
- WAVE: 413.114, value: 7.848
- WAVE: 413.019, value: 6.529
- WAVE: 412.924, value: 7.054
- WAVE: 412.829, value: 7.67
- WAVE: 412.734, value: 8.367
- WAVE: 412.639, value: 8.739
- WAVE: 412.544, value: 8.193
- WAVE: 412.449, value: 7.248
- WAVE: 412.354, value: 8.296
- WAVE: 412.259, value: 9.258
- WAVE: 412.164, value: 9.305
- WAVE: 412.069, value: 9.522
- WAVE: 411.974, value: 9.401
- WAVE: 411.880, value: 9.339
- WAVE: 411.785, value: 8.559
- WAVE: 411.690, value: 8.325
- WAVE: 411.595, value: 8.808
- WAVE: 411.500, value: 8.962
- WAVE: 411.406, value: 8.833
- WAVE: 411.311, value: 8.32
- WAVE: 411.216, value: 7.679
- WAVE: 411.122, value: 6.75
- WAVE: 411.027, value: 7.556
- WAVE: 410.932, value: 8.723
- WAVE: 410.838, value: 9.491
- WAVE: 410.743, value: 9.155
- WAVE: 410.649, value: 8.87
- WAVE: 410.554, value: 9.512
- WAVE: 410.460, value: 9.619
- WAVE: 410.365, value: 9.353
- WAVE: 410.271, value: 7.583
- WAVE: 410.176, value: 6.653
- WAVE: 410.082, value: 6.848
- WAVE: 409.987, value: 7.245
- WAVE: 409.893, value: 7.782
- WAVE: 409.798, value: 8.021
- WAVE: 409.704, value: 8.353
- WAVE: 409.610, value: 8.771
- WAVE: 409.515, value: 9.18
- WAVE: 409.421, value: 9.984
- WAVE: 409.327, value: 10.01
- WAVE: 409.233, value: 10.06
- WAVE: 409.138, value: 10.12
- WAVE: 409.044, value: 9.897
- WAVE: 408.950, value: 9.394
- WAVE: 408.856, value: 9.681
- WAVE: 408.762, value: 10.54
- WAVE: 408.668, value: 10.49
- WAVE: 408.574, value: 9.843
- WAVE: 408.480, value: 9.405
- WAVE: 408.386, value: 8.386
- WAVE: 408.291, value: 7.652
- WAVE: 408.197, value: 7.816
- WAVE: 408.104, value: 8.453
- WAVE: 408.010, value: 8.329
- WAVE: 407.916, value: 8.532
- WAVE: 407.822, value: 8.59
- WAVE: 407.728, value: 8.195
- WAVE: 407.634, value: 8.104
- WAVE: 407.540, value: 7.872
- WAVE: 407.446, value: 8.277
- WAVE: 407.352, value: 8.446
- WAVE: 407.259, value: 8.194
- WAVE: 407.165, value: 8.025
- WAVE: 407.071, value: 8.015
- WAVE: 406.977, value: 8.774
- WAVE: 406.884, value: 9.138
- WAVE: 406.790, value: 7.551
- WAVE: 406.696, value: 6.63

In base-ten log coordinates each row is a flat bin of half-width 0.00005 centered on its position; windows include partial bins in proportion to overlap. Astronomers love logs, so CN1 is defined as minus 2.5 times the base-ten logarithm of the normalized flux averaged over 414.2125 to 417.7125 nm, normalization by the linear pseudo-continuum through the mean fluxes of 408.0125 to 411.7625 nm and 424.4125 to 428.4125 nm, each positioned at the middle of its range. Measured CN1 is 0.07 mag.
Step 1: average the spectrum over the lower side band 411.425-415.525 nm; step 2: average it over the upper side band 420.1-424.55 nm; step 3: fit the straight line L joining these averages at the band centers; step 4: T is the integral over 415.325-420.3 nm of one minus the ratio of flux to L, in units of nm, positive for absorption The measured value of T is 0.17 nm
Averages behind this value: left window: 8.3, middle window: 8.26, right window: 8.82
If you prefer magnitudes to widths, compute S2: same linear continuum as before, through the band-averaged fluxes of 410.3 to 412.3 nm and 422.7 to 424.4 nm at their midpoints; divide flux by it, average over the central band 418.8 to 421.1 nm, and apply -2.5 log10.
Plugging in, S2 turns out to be 0.07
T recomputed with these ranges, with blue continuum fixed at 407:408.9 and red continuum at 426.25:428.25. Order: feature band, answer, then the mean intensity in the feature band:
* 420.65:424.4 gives -0.05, 8.73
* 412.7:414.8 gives 0.14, 8.04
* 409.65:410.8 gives 0.05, 8.26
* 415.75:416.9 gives 0.04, 8.32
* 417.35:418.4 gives 0.11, 7.71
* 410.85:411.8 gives 0.04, 8.29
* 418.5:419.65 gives 0.06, 8.15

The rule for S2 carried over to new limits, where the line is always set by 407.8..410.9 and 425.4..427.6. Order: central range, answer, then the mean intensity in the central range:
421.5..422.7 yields 0.09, 8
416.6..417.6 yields 0.09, 8.12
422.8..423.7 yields -0.04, 9.04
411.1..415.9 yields 0.07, 8.31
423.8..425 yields -0.12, 9.68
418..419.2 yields 0.09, 8.08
